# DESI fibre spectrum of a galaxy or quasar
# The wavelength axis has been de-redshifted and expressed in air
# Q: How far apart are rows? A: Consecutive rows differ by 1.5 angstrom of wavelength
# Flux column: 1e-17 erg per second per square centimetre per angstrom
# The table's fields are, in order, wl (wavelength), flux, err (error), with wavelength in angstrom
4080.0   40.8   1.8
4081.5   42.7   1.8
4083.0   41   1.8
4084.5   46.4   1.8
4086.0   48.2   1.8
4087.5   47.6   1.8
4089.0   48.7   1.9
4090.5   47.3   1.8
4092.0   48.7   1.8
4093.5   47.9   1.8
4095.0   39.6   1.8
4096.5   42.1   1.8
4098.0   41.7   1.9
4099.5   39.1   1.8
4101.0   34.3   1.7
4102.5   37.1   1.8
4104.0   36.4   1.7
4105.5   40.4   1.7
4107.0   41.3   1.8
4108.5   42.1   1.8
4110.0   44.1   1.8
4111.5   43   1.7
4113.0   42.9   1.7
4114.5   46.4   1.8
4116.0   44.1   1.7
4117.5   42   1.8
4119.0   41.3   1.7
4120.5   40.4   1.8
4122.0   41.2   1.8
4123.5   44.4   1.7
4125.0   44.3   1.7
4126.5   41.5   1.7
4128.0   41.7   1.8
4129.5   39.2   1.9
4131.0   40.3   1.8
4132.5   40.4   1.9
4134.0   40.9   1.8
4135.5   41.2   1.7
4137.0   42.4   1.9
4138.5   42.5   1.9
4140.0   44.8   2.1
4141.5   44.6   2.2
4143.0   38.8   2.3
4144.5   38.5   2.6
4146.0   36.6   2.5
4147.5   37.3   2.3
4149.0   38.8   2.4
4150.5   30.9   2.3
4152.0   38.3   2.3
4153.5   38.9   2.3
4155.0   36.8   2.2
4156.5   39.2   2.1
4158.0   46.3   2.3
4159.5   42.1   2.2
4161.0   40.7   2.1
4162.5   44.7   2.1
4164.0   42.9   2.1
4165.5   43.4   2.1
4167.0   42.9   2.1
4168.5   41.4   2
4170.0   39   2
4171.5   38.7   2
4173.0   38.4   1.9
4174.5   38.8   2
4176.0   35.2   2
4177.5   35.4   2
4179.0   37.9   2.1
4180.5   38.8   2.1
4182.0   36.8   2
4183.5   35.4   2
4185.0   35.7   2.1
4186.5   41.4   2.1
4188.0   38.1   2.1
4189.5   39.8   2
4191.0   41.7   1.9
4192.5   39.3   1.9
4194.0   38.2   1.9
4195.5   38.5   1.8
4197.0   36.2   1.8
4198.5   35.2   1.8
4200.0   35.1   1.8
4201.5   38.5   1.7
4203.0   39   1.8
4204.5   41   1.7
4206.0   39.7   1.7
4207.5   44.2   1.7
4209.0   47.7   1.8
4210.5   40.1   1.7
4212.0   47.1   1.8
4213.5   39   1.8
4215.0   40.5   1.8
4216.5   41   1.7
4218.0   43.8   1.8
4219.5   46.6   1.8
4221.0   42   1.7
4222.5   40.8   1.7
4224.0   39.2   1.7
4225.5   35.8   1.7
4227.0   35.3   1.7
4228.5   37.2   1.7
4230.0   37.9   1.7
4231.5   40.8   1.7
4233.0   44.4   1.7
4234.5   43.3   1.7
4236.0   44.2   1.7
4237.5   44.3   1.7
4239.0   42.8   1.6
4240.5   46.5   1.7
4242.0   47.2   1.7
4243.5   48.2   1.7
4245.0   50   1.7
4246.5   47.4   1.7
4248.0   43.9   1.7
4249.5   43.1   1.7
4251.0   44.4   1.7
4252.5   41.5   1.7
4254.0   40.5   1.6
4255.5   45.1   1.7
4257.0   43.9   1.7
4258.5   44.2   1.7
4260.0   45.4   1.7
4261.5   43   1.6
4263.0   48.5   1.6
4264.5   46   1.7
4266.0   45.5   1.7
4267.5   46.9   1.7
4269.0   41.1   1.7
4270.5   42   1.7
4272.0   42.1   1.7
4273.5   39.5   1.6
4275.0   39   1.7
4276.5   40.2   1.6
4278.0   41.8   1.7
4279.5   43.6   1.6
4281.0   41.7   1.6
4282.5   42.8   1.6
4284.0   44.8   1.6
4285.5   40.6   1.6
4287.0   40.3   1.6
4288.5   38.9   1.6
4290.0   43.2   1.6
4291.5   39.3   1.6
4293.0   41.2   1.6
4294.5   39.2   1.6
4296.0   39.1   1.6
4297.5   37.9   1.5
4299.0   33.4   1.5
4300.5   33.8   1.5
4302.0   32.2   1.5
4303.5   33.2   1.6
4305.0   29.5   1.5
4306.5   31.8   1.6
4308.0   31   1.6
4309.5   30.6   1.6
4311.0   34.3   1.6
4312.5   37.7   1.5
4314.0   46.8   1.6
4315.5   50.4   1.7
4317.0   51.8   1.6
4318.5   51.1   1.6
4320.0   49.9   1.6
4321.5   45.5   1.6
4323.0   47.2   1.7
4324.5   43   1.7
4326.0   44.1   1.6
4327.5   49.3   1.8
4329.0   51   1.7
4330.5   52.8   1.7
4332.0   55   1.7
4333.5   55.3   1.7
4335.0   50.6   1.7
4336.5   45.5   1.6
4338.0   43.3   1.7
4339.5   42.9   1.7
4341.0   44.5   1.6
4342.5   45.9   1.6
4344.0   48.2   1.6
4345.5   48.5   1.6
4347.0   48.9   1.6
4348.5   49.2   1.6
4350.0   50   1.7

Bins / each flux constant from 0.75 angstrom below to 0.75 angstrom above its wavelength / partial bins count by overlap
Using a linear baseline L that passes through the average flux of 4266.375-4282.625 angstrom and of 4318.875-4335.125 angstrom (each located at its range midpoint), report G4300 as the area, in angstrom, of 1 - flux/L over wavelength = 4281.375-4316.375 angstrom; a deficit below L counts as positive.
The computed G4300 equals 5.6 angstrom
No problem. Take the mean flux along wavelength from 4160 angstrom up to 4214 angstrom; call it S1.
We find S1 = 39.6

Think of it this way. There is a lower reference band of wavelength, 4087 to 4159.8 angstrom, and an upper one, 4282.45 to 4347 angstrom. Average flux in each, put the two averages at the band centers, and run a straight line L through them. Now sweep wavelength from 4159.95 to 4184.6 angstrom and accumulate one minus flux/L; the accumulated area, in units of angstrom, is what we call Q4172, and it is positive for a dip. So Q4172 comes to 1.4 angstrom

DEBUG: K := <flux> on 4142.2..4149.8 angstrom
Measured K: 38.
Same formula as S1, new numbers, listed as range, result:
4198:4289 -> 42.4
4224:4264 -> 43.4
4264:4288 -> 42.3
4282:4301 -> 39.6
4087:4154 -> 41.5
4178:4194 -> 38.4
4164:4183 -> 39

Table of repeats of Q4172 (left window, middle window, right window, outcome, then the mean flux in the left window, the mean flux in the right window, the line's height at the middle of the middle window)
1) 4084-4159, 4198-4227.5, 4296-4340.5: 1.0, 41.6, 42.7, 42.2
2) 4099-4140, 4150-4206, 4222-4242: 3.1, 41.4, 41.2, 41.3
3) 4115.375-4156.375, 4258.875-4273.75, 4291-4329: -1.4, 40.4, 40.4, 40.4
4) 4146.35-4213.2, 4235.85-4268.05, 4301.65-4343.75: -2.6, 39.4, 44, 41.7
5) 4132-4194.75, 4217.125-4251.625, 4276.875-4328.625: -2.4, 39.6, 40.7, 40.2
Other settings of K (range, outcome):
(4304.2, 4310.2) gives 30.7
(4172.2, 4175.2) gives 38.6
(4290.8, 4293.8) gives 40.2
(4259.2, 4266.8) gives 45.7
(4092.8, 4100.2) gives 42.1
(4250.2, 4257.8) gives 43.1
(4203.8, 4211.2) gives 42.6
